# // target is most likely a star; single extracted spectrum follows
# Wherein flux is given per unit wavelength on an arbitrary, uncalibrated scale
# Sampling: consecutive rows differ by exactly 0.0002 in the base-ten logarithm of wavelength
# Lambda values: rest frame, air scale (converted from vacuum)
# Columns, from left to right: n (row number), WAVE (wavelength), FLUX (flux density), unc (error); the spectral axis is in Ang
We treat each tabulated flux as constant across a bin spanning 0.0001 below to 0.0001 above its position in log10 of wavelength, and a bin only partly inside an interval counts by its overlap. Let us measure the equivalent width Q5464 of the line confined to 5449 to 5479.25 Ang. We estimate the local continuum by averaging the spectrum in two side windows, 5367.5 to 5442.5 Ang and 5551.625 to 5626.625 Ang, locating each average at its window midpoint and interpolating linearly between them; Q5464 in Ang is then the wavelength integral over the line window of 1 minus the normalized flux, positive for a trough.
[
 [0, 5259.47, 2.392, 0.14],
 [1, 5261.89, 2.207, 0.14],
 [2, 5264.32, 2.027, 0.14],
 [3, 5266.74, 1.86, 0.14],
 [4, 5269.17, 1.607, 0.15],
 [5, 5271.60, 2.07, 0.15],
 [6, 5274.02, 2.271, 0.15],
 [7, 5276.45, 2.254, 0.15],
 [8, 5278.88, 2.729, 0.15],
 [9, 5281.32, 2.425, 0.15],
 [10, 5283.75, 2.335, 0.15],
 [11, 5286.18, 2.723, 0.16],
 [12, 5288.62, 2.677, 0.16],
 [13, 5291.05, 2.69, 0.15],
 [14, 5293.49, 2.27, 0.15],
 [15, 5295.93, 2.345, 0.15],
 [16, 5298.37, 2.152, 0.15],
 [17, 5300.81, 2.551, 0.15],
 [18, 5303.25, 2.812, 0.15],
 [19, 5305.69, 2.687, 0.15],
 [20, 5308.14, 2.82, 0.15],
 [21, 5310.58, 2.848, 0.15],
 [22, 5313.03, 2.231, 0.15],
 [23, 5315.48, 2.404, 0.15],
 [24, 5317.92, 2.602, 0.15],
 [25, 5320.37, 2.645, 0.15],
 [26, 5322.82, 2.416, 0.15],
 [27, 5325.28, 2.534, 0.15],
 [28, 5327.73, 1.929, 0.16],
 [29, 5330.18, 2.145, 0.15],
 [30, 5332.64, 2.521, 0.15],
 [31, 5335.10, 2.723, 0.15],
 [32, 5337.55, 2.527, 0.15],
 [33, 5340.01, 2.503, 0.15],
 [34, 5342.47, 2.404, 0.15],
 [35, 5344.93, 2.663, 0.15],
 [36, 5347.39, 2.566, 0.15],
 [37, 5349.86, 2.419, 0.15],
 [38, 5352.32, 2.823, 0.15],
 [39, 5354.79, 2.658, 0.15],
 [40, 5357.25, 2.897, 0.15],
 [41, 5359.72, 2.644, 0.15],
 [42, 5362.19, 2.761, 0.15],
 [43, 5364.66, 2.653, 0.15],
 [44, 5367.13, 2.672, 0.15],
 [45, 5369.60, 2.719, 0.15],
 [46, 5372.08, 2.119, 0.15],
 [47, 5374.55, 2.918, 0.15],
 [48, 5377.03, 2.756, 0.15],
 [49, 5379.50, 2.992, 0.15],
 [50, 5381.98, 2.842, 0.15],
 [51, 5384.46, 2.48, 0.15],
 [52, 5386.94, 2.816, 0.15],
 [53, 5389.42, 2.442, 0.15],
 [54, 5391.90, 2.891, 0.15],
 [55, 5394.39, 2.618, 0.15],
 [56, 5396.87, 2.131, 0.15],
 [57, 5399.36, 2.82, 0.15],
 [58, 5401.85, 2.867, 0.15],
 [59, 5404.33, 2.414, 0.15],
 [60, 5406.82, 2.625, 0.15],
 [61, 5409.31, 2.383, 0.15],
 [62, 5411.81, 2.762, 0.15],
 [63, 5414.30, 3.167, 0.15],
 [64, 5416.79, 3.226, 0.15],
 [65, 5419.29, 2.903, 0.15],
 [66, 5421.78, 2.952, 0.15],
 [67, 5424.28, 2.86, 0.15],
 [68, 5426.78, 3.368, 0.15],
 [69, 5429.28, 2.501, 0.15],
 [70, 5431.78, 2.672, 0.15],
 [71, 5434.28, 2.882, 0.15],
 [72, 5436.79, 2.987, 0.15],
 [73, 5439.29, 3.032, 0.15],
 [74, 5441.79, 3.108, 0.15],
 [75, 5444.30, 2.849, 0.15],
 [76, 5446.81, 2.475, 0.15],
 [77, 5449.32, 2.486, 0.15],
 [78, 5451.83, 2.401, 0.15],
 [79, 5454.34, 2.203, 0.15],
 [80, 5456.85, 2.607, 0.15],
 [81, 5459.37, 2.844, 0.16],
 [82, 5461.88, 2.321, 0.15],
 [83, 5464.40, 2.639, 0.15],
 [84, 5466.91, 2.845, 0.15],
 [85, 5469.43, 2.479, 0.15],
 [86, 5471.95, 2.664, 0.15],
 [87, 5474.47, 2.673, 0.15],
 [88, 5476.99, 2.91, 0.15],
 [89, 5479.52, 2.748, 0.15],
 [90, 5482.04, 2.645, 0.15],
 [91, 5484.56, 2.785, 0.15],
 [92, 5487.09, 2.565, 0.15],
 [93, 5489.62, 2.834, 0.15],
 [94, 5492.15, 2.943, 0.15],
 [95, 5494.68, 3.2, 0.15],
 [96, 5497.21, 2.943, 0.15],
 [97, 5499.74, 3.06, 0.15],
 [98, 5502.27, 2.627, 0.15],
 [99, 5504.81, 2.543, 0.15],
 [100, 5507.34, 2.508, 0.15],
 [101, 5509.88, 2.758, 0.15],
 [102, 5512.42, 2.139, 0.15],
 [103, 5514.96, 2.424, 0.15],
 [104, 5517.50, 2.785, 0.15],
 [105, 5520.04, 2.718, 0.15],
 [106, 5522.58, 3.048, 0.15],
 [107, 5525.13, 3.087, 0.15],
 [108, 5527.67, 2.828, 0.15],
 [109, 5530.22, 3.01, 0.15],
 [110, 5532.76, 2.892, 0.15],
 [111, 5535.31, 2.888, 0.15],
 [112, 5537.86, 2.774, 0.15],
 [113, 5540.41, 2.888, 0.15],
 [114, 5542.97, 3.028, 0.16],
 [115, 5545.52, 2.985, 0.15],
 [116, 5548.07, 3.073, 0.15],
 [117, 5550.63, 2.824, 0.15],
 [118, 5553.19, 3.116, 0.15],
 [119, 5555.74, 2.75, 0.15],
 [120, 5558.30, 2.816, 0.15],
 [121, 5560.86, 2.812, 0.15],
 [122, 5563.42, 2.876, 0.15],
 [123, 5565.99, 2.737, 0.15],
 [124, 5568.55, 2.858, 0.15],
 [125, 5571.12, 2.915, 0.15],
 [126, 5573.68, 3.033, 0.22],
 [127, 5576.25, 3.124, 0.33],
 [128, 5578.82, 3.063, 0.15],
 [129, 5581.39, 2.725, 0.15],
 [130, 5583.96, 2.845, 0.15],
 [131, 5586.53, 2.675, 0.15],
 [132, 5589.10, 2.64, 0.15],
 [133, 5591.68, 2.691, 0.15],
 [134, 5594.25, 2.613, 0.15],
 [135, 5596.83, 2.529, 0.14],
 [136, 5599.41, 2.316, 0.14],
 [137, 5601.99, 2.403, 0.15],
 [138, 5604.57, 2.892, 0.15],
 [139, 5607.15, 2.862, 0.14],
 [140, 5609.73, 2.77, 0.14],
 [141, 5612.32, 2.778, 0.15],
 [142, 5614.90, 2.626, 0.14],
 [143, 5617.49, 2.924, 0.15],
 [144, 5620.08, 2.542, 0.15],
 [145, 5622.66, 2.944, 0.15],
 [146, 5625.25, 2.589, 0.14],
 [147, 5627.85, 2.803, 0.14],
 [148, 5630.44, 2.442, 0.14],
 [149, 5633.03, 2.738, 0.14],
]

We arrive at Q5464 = 1.9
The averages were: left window 2.77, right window 2.77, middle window 2.6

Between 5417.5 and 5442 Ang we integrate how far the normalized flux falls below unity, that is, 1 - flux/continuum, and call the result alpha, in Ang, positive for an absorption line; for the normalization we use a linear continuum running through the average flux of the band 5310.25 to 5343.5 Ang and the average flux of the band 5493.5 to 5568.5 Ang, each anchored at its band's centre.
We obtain -2.6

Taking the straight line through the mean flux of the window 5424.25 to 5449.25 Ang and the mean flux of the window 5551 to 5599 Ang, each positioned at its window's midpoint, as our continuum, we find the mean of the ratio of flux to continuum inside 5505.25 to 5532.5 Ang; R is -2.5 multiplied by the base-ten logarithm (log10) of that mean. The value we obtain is 0.039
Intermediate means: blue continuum 2.86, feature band 2.73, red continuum 2.81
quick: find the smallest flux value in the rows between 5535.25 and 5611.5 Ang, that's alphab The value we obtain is 2.316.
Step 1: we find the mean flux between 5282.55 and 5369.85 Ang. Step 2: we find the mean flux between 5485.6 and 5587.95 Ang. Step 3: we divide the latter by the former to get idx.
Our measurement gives 1.11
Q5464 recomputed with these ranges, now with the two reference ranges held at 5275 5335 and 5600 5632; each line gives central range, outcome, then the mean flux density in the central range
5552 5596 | -2.6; 2.84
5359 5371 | -0.7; 2.68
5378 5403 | -1.4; 2.69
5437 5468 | -0.8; 2.66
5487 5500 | -1.6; 2.95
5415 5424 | -1.6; 3.02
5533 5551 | -1.8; 2.93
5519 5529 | -1.1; 2.92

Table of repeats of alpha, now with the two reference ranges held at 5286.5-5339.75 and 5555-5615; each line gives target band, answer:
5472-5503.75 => -1.7 Ang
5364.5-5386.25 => -1.0 Ang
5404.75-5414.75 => -0.3 Ang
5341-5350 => 0.0 Ang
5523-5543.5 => -1.6 Ang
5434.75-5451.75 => -1.1 Ang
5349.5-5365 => -1.0 Ang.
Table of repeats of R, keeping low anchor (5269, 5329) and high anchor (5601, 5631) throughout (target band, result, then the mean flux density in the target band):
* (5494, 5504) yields -0.117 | 2.92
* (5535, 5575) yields -0.088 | 2.9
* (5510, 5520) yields 0.051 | 2.52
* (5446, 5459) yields 0.054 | 2.46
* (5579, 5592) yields -0.019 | 2.75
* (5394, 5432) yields -0.090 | 2.77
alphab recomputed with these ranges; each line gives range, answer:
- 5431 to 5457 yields 2.203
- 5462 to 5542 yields 2.139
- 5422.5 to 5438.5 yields 2.501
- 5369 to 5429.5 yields 2.119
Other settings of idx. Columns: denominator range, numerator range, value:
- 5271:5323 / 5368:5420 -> 1.08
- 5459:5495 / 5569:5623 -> 1.01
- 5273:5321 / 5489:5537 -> 1.11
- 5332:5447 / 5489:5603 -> 1.03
